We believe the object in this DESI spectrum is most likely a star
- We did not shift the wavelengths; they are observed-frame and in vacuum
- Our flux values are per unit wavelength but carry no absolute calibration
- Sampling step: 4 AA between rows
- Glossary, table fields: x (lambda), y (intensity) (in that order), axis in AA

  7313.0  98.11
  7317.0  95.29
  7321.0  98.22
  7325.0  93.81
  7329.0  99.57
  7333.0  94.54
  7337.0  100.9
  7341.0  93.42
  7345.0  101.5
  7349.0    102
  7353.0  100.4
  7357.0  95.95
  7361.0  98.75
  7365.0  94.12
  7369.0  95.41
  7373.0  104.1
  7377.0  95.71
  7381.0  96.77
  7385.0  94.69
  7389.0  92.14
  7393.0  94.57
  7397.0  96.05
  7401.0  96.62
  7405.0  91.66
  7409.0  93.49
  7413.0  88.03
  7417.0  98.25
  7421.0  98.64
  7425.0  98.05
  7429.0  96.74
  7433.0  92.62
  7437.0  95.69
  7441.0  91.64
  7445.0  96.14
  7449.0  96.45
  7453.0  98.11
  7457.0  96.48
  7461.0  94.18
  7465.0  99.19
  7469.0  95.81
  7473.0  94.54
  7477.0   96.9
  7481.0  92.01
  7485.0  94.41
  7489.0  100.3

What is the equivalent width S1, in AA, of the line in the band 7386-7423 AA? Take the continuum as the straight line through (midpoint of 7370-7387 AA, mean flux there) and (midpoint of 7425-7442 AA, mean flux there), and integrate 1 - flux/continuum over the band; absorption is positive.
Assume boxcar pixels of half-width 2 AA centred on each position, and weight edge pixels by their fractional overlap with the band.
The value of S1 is 0.7 AA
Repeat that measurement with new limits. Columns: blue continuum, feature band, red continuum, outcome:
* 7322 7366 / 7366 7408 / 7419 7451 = 0.50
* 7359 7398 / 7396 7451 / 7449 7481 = 0.70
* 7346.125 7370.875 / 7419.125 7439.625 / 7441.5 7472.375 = 0.12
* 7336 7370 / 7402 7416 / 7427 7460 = 0.65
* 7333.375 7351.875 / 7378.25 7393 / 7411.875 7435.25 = 0.40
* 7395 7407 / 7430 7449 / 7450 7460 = 0.37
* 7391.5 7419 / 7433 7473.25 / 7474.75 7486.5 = -0.60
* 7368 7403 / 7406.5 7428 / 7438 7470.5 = 0.19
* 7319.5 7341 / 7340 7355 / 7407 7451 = -0.47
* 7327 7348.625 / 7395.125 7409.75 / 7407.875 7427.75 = 0.22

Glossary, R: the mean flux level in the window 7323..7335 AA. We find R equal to 96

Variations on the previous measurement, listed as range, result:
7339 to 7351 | 99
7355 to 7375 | 97.7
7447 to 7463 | 96.3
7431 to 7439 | 94.2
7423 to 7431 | 97.4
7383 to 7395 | 93.8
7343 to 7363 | 99.7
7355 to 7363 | 97.3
